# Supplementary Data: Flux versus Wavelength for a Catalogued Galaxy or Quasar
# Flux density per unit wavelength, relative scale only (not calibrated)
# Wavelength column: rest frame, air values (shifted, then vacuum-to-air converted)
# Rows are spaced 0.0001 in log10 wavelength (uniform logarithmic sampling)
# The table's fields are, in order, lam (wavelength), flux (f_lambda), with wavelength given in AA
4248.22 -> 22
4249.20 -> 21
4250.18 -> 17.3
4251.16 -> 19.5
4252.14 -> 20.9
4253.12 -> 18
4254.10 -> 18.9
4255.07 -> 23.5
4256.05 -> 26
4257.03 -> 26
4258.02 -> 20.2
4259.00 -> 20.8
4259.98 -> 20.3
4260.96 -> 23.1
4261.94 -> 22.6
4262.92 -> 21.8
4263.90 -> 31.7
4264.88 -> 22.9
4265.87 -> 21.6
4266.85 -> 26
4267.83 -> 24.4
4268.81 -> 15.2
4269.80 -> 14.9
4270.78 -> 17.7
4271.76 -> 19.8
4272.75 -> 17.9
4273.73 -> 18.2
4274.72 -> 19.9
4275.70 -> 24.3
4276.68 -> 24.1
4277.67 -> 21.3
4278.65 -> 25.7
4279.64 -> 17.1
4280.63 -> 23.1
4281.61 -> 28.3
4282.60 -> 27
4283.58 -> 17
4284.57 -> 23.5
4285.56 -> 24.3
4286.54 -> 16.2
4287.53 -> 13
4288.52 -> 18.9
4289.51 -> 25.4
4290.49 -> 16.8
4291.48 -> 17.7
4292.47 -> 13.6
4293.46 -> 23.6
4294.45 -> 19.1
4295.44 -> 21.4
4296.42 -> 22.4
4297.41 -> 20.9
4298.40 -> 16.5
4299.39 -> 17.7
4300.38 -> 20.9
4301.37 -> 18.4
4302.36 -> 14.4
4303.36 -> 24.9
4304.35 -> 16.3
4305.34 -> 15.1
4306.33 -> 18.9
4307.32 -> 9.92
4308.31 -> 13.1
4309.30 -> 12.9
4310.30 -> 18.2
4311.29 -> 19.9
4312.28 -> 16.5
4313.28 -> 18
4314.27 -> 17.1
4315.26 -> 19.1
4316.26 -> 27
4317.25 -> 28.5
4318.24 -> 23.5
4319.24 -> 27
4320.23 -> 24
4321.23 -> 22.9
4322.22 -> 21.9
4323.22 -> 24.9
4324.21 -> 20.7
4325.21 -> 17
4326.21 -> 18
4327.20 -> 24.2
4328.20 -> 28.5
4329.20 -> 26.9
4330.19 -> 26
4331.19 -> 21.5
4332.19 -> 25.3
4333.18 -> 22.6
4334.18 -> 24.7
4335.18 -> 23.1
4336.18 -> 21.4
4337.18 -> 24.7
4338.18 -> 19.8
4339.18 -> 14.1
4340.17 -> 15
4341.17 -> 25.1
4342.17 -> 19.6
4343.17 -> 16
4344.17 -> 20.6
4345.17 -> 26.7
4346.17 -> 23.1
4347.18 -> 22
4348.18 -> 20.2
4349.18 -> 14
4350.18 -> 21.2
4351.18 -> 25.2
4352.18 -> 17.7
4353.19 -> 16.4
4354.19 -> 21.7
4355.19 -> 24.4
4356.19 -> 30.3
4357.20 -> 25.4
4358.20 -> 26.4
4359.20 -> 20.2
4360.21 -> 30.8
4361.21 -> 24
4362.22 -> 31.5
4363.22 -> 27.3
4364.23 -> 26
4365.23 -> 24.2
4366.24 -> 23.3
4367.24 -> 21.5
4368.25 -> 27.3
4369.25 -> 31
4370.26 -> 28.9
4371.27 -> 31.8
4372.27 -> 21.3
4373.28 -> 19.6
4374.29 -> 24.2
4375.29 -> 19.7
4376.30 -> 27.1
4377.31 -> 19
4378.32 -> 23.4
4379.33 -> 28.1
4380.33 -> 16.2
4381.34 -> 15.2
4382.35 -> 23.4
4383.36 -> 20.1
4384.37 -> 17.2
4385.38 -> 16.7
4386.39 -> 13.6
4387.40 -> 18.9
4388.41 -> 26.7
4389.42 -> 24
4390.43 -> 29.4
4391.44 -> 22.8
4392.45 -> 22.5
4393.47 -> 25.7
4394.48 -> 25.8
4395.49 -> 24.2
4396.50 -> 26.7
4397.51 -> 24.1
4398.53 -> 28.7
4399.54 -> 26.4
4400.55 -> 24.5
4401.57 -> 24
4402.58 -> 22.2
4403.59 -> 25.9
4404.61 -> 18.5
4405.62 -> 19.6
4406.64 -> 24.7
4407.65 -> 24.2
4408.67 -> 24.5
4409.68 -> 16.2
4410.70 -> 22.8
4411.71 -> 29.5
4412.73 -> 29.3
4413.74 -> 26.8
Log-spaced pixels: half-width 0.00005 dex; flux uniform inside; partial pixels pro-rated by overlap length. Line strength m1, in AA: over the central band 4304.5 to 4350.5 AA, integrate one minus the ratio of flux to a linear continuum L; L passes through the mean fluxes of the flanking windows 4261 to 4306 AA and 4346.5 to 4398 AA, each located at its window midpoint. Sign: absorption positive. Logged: 2.3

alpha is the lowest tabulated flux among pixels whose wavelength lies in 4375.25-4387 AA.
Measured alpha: 13.6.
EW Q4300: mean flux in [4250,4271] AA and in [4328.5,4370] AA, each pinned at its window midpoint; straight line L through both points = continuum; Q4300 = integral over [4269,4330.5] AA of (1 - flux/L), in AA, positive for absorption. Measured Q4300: 5.54 AA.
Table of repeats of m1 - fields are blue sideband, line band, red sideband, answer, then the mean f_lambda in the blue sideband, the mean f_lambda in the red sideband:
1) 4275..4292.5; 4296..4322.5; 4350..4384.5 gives 3.1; 21.1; 23.8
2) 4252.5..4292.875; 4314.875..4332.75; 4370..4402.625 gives -1.4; 21.2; 23.1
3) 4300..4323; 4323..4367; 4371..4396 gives -4.2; 19.6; 22.2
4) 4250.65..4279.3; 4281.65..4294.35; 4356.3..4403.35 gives 1.2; 21.6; 24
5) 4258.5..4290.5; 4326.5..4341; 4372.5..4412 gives -0.4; 21.4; 22.7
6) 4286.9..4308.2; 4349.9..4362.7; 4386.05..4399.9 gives -1.3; 18.3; 24.4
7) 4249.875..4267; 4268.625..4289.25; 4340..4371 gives 1.9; 22.3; 23.6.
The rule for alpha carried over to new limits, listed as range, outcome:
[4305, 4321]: 9.92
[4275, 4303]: 13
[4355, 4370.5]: 20.2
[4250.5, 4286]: 14.9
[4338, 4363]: 14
